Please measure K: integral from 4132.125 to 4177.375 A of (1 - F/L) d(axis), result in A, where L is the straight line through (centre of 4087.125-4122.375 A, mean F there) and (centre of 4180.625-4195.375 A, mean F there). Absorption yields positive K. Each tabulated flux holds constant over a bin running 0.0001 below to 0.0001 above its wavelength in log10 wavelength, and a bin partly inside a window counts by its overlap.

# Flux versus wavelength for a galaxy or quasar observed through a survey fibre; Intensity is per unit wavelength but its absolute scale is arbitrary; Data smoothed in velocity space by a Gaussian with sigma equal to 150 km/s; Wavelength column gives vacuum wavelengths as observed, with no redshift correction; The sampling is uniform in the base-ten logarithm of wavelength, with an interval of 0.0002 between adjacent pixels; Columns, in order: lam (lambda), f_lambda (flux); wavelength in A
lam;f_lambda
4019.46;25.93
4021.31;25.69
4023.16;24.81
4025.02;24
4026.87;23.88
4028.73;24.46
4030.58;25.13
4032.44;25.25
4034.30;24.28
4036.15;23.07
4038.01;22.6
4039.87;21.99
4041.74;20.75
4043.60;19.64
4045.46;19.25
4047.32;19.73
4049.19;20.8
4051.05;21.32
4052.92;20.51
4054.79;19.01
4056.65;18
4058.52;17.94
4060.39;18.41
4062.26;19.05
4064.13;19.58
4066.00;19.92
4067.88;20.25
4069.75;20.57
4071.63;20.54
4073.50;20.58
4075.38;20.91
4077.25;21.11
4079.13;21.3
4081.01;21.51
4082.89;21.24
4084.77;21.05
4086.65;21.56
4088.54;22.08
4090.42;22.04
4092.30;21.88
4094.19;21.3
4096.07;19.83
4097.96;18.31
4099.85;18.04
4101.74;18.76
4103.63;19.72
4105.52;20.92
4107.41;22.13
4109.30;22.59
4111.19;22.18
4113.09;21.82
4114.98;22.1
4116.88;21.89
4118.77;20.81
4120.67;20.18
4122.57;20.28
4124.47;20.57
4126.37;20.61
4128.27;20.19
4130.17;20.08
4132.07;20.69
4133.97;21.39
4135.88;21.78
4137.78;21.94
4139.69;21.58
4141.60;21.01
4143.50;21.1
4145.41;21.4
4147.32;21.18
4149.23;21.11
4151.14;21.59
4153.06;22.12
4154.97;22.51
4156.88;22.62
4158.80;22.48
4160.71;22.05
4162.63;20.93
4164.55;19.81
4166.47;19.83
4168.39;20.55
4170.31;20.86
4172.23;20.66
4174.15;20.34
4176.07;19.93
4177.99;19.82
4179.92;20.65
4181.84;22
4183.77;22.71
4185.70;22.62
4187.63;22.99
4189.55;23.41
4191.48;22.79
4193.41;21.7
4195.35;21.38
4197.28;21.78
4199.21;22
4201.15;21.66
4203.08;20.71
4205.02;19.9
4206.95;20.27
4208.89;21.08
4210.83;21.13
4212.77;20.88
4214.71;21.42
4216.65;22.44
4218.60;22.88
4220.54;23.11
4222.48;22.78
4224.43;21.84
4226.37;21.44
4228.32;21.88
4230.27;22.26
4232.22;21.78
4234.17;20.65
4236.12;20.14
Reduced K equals 1.29 A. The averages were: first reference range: 20.9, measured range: 21.2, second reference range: 22.5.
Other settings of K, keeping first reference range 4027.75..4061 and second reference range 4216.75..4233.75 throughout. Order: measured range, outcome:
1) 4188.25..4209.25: 0.5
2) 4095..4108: 1.2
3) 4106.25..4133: 0.6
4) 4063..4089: 0.7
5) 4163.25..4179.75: 1.2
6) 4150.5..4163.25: -0.1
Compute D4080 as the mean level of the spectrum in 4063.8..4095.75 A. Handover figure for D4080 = 21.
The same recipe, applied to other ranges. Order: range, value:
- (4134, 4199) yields 21.5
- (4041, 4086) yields 20.1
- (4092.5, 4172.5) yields 21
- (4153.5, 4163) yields 22.2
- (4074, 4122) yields 21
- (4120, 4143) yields 20.9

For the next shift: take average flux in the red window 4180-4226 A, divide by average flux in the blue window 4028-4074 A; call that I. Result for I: 1.05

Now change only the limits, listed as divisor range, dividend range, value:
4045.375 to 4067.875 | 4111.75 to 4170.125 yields 1.09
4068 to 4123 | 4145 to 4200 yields 1.03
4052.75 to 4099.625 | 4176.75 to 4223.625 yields 1.07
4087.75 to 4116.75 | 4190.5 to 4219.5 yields 1.02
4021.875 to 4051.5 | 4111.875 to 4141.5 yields 0.93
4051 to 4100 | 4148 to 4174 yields 1.05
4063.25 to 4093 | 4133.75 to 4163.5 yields 1.03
